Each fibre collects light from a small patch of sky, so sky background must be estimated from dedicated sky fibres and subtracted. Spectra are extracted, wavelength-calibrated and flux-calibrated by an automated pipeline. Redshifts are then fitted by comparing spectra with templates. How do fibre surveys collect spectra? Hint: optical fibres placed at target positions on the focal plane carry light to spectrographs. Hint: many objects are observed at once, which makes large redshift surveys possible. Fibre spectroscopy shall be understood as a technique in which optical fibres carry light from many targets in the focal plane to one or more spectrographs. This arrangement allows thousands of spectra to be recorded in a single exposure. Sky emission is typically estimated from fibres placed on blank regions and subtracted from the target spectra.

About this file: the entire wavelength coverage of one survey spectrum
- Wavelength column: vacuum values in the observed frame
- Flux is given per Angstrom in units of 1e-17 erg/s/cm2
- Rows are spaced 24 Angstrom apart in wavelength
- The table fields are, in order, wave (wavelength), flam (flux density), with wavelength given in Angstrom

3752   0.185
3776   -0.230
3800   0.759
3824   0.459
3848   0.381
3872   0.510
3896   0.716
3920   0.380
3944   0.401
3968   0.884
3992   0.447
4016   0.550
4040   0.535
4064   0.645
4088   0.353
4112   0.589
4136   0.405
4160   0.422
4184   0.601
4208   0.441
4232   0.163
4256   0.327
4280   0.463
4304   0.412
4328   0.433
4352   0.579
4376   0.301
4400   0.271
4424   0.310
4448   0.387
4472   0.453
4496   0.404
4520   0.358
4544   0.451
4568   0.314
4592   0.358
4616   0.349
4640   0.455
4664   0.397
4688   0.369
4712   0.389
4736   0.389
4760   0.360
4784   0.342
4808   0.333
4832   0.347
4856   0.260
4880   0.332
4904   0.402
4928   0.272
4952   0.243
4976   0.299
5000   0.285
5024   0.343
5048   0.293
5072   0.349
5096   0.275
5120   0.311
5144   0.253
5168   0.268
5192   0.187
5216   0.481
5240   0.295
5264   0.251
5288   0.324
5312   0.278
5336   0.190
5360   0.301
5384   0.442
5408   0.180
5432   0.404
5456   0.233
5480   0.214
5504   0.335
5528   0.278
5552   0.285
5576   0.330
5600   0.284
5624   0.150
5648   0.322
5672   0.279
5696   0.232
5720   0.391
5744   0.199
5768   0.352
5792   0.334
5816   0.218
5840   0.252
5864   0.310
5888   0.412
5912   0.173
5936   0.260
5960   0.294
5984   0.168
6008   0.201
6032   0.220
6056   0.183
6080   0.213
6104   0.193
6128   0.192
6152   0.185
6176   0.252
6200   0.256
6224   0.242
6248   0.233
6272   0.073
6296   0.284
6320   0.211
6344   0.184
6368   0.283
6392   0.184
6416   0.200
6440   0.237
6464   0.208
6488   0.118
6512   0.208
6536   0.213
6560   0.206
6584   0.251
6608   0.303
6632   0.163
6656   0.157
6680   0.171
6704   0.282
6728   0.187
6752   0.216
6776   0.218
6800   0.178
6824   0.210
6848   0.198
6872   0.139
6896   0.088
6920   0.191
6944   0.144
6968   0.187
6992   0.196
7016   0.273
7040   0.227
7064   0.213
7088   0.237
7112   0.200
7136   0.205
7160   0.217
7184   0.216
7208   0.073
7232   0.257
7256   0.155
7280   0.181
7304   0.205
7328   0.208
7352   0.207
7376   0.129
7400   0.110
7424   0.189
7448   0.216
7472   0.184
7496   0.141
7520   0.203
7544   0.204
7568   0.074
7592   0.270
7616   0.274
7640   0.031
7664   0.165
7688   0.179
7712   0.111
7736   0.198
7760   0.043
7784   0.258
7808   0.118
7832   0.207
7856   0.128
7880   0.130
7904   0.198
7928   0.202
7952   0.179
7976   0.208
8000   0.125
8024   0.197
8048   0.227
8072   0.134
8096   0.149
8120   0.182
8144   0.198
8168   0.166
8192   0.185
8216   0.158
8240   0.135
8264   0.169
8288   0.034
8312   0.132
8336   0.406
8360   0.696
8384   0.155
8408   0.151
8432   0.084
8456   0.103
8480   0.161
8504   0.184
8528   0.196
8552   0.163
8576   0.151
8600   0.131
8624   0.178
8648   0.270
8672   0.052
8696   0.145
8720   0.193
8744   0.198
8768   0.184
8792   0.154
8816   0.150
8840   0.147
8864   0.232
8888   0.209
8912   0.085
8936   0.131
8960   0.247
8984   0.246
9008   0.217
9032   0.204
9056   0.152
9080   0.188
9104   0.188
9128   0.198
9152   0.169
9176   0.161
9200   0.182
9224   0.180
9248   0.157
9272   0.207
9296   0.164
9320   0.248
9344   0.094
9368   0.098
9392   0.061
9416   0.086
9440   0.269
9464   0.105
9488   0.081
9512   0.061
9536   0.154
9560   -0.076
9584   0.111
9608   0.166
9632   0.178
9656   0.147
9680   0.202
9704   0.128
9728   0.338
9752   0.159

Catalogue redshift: 1.24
